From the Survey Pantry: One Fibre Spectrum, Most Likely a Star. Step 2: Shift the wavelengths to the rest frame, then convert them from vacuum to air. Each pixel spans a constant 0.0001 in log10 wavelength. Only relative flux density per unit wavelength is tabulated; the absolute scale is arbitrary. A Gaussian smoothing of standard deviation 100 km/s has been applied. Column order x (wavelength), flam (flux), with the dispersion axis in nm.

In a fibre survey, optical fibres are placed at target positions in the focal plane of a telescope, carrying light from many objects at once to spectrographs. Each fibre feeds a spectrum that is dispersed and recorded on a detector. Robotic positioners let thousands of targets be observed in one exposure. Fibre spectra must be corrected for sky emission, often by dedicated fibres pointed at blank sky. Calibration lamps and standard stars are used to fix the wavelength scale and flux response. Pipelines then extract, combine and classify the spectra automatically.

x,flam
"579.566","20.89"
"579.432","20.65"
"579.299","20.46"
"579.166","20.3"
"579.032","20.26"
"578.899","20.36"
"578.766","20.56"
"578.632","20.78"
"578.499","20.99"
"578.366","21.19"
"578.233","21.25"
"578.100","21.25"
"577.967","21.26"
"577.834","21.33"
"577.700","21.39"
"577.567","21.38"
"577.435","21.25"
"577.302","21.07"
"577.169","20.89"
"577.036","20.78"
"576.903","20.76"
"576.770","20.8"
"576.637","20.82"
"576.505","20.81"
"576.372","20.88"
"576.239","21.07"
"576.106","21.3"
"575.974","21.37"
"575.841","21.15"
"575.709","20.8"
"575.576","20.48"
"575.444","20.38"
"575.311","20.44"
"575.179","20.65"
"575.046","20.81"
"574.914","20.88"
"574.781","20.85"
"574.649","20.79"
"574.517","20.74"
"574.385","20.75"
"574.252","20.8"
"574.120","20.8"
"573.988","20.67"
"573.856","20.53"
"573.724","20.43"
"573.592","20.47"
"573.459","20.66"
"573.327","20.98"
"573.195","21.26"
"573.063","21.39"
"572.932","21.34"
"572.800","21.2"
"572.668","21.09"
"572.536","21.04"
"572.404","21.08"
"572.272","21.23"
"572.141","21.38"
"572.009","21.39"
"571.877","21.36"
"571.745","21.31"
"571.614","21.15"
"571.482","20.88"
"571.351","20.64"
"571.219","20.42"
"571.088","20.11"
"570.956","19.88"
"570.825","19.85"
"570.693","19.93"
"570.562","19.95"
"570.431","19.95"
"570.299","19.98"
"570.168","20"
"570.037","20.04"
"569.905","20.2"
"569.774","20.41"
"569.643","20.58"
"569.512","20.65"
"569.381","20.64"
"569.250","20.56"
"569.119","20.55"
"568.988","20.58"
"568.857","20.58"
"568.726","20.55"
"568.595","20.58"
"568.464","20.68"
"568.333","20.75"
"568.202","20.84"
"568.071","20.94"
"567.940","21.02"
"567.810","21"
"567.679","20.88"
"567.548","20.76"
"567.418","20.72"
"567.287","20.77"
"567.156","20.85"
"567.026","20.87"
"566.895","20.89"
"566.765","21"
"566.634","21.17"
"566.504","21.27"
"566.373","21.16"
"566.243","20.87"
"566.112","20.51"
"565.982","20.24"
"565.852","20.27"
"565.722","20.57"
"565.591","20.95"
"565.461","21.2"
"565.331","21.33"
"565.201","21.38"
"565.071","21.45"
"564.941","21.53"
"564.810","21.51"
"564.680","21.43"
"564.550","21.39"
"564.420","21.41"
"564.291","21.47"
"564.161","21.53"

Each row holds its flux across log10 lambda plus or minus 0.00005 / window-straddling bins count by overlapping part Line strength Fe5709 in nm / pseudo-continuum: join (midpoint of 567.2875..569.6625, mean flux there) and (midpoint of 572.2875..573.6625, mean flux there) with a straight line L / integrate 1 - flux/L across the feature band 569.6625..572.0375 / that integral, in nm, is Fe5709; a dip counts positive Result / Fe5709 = 0.06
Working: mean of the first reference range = 20.7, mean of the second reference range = 21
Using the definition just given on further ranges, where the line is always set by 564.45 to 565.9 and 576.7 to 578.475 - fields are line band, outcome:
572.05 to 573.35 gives -0.004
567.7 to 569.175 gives 0.030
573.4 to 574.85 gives 0.031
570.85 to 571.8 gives 0.026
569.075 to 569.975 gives 0.028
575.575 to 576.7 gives 0.007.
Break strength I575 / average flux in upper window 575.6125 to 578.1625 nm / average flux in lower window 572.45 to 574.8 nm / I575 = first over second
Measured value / 1.0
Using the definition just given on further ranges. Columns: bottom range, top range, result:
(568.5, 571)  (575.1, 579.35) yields 1.03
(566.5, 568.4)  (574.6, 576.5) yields 1.00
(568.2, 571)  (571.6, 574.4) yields 1.03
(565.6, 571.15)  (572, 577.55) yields 1.02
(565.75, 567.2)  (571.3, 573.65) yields 1.01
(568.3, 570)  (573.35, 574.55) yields 1.00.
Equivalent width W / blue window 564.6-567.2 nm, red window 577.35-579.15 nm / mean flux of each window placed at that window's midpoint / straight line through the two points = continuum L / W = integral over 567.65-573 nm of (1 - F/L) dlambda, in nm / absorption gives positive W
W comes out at 0.090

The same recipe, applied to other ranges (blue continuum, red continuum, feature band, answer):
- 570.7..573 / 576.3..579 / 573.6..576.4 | 0.021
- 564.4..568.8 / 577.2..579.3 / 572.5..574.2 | 0.004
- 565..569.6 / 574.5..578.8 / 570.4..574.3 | 0.021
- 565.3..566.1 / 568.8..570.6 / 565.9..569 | -0.038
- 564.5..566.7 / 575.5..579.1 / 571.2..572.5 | -0.006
